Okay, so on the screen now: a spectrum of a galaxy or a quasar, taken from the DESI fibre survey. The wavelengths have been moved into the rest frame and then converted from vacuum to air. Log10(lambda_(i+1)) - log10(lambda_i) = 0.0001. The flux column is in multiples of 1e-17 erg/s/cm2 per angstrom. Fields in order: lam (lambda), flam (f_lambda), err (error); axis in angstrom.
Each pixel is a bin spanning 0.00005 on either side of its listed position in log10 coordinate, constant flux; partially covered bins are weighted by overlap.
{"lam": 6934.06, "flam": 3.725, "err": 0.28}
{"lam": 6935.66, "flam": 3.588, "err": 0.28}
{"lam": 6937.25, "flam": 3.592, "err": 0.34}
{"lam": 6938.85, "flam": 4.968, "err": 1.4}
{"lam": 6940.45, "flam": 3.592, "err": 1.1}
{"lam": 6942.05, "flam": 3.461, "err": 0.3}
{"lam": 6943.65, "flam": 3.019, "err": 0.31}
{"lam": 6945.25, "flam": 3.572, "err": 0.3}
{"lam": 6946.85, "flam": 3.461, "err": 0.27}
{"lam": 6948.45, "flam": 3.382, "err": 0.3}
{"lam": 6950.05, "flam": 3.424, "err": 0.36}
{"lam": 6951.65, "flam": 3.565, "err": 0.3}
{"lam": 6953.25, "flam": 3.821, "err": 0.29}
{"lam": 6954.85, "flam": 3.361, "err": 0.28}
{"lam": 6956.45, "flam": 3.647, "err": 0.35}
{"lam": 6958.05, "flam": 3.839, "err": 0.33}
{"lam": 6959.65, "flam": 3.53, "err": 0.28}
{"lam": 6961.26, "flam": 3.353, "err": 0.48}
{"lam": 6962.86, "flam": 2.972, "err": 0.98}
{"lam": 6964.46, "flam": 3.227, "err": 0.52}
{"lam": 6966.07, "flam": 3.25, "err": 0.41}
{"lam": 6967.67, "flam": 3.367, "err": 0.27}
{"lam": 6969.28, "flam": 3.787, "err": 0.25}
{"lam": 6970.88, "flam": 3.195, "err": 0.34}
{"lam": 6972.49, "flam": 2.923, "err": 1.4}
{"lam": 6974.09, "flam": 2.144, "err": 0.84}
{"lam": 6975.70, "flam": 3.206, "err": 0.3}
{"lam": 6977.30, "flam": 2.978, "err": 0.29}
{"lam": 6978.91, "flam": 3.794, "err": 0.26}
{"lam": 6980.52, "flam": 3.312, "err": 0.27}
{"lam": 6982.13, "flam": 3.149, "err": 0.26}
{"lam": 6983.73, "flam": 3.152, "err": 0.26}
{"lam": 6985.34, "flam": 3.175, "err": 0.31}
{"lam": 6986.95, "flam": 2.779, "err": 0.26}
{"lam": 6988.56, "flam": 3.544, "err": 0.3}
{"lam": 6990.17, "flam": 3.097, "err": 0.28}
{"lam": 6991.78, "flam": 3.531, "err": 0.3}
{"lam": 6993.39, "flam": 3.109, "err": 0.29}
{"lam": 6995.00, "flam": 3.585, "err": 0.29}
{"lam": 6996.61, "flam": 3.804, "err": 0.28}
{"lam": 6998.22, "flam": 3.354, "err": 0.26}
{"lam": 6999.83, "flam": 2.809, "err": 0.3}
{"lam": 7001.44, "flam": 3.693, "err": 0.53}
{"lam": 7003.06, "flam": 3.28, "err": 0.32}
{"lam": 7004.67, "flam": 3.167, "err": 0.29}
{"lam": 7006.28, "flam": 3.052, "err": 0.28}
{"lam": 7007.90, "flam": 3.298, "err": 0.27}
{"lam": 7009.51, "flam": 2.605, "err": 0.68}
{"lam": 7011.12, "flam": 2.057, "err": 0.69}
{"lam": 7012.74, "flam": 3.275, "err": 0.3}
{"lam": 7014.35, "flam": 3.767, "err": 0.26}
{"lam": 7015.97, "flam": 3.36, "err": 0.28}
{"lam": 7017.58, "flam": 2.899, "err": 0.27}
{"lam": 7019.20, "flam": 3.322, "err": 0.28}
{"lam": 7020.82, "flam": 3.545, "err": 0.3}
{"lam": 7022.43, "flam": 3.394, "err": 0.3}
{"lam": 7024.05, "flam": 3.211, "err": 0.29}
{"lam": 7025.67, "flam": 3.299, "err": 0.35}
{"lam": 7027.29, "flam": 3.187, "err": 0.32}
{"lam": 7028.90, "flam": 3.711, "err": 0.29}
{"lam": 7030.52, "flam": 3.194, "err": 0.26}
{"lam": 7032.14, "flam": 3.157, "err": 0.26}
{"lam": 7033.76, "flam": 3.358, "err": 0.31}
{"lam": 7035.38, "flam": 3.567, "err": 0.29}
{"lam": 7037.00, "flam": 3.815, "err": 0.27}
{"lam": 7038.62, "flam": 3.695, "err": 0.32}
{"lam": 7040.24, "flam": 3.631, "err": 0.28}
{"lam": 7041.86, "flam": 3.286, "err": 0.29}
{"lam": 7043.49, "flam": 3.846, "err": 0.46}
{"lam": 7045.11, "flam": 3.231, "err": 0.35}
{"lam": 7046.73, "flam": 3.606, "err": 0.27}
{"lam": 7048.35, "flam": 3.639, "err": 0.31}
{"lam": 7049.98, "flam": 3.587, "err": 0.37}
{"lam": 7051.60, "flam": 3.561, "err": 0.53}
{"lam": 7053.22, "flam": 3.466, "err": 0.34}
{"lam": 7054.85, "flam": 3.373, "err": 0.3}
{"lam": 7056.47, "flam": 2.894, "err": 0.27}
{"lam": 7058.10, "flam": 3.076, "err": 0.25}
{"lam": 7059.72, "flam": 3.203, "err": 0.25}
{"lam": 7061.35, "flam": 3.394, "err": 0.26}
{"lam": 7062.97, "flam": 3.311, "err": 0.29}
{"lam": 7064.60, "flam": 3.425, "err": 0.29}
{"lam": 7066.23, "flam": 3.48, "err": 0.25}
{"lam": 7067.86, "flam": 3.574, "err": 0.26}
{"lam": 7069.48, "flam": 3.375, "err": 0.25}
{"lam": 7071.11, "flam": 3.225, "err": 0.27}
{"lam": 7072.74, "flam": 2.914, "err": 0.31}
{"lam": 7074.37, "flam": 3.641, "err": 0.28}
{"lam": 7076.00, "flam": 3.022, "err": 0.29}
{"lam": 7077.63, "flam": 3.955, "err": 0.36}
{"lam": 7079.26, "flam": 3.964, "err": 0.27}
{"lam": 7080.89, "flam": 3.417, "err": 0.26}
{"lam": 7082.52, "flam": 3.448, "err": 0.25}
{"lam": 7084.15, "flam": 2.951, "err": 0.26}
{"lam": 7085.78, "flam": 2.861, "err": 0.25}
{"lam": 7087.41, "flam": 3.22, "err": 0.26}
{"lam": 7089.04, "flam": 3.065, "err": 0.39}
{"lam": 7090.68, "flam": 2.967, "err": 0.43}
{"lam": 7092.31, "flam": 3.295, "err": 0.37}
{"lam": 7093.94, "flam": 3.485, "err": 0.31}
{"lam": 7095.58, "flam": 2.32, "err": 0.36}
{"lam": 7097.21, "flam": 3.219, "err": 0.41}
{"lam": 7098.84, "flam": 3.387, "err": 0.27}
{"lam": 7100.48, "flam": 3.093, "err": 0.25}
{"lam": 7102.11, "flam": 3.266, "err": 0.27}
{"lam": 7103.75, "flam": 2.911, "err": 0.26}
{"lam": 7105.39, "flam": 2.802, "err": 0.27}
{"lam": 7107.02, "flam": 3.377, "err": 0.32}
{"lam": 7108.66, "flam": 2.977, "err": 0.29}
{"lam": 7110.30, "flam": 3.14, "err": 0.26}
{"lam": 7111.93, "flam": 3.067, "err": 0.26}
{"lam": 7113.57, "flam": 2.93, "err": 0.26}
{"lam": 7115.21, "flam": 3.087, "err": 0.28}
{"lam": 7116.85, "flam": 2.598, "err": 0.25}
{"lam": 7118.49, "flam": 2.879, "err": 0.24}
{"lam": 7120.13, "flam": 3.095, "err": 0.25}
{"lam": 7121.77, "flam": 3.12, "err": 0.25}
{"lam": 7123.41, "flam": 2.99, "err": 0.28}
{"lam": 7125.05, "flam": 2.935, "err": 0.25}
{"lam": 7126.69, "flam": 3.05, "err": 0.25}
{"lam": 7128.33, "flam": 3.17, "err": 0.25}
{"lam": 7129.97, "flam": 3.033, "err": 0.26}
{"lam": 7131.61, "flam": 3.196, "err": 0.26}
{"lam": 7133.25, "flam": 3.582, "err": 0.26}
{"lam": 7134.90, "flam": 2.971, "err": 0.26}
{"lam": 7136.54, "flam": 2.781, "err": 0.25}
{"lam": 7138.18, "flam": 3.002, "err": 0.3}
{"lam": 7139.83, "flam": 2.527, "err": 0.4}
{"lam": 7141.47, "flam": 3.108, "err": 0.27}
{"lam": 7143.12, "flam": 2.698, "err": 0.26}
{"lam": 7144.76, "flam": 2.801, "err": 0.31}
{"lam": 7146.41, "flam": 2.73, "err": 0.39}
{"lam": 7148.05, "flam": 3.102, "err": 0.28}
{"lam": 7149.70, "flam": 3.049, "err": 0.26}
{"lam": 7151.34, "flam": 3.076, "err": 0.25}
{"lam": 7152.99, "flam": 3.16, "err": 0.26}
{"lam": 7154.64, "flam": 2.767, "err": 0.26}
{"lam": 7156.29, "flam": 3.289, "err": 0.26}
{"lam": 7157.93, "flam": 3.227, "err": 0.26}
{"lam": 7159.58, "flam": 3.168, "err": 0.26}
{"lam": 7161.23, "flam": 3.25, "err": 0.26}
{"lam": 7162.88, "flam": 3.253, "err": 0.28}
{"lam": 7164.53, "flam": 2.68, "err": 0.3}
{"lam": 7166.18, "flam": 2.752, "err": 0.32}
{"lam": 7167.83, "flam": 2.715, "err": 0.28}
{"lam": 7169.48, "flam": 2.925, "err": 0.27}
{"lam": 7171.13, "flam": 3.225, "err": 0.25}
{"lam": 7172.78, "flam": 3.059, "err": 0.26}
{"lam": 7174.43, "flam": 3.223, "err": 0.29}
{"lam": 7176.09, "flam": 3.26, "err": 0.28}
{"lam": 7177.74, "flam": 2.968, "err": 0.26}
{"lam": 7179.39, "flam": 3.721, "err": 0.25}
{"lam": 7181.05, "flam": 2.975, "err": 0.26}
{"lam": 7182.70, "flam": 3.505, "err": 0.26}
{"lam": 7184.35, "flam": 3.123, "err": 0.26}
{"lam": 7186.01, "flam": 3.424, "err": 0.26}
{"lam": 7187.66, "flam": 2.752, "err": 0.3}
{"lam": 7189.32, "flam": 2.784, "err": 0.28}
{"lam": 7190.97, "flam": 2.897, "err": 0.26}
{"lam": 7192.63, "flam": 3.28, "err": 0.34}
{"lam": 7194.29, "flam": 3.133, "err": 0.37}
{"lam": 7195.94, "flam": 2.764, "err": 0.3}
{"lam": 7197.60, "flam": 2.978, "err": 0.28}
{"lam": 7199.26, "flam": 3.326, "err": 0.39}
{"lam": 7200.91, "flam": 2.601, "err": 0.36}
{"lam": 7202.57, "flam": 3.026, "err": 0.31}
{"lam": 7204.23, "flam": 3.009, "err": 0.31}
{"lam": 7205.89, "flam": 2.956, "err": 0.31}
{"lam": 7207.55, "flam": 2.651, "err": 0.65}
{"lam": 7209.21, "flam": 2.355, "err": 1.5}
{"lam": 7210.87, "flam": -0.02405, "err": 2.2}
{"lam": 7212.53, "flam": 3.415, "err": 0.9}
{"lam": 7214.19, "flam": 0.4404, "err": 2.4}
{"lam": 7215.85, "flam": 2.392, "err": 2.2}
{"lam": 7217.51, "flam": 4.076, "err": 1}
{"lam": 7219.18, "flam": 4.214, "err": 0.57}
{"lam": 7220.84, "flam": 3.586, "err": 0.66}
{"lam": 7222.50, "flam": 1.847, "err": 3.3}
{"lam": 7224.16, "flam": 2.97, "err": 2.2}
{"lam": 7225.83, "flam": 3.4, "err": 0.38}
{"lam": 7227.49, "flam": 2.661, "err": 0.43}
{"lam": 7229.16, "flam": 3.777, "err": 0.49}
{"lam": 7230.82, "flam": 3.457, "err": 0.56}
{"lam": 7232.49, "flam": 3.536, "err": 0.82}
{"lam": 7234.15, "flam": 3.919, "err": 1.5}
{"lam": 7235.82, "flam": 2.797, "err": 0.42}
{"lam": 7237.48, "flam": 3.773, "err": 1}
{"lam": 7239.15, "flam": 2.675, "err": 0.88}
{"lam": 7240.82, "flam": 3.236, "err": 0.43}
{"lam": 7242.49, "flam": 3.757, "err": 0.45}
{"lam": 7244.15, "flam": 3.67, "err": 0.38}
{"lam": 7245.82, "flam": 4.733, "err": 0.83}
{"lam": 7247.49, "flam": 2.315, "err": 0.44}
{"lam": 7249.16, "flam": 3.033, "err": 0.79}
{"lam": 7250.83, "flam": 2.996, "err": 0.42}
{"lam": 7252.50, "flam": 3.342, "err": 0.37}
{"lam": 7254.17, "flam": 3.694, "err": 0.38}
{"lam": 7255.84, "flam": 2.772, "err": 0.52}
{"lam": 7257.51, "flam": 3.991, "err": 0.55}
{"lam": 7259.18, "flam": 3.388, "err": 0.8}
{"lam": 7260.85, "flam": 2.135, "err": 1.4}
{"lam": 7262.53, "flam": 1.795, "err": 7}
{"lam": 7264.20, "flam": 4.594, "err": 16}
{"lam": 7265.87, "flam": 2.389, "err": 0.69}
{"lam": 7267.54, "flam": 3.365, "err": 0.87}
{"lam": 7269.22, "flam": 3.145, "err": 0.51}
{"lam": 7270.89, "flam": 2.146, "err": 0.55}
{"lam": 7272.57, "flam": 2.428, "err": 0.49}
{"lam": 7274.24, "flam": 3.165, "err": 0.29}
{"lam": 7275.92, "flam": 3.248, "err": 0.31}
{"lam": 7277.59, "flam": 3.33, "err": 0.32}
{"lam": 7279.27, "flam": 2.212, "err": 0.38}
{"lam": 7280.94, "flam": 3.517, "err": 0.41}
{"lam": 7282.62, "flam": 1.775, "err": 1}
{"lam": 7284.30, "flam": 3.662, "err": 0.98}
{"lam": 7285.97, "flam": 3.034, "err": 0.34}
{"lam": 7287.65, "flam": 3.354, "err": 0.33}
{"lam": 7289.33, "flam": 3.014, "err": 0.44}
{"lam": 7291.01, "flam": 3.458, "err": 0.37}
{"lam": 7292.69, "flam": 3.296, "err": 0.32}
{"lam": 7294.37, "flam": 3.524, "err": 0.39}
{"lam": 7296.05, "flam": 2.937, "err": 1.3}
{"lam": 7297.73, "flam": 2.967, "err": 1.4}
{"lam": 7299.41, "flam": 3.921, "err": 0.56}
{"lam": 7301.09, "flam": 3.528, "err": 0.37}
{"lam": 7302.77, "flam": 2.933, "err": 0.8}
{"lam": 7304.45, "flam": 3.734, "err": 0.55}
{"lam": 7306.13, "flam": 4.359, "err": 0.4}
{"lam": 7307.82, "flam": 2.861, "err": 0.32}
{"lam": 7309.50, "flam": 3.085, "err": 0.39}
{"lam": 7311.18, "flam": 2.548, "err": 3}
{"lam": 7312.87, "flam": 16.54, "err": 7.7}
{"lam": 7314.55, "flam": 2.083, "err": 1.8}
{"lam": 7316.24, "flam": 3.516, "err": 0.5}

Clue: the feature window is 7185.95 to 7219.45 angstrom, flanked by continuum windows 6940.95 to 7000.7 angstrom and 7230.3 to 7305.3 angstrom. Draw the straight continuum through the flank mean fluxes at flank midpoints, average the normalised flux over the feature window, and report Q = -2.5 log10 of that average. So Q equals 0.173 mag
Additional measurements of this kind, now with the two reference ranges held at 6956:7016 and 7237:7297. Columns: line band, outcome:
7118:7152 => 0.06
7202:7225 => 0.20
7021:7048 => -0.08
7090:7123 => 0.05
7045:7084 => -0.06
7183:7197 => 0.04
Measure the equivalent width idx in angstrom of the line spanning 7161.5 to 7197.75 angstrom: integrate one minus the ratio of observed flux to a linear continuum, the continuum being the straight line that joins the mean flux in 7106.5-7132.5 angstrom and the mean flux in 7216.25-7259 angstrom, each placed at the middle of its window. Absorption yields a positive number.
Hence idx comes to 1.51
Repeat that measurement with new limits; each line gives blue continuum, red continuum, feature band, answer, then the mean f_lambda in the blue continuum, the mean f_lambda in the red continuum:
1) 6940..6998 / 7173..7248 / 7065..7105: -0.6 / 3.33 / 3.06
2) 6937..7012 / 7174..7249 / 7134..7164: 1.2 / 3.32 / 3.05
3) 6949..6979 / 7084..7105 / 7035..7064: -2.6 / 3.33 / 3.08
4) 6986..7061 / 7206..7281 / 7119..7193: 2.2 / 3.32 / 3.02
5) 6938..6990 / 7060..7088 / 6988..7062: 0.6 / 3.37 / 3.36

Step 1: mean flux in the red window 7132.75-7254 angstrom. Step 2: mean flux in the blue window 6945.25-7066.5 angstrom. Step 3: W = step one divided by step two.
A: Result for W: 0.91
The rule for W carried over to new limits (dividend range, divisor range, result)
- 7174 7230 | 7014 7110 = 0.88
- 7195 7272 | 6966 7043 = 0.92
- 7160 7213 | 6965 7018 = 0.92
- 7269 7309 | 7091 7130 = 1.03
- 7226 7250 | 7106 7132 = 1.11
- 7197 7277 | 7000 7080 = 0.90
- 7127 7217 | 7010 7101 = 0.88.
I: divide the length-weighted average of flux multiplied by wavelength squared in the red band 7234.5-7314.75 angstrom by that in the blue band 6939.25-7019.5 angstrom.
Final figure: 1.14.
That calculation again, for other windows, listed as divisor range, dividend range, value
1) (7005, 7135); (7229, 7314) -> 1.13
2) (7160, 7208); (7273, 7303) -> 1.07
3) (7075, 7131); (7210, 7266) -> 1.03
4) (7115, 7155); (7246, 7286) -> 1.05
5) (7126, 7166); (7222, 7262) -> 1.10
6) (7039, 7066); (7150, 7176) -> 0.92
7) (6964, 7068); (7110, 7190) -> 0.96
